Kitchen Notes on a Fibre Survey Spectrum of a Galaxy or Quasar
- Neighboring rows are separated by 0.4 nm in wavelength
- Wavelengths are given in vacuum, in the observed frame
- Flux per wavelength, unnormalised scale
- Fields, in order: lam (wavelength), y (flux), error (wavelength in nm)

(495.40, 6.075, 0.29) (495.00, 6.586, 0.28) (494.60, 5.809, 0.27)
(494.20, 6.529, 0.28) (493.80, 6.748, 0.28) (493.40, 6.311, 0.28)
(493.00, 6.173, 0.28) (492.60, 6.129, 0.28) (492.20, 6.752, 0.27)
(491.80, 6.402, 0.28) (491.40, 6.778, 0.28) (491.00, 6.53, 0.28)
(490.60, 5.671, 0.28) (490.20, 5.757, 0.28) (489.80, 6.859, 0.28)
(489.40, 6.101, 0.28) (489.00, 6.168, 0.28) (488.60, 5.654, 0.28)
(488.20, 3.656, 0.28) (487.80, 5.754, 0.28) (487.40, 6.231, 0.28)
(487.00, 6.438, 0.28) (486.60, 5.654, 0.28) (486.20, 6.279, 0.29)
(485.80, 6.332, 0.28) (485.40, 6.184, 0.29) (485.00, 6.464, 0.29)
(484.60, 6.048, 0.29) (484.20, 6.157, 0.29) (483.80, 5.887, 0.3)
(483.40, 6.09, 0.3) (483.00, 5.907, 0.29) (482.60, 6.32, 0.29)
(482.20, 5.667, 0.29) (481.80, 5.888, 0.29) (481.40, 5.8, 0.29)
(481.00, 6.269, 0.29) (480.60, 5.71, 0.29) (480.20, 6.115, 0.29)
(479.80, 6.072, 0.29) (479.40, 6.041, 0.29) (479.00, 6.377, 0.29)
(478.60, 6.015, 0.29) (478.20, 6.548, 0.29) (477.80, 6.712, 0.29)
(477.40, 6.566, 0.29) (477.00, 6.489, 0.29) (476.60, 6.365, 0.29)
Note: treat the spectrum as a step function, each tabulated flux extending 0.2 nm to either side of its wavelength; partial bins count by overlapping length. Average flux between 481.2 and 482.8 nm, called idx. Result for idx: 5.92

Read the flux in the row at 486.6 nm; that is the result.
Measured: 5.654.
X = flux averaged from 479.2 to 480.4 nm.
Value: 6.08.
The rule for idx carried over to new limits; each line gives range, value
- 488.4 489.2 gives 5.91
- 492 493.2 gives 6.35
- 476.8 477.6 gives 6.53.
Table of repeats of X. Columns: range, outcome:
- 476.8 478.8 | 6.47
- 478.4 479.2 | 6.2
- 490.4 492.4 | 6.43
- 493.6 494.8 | 6.36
